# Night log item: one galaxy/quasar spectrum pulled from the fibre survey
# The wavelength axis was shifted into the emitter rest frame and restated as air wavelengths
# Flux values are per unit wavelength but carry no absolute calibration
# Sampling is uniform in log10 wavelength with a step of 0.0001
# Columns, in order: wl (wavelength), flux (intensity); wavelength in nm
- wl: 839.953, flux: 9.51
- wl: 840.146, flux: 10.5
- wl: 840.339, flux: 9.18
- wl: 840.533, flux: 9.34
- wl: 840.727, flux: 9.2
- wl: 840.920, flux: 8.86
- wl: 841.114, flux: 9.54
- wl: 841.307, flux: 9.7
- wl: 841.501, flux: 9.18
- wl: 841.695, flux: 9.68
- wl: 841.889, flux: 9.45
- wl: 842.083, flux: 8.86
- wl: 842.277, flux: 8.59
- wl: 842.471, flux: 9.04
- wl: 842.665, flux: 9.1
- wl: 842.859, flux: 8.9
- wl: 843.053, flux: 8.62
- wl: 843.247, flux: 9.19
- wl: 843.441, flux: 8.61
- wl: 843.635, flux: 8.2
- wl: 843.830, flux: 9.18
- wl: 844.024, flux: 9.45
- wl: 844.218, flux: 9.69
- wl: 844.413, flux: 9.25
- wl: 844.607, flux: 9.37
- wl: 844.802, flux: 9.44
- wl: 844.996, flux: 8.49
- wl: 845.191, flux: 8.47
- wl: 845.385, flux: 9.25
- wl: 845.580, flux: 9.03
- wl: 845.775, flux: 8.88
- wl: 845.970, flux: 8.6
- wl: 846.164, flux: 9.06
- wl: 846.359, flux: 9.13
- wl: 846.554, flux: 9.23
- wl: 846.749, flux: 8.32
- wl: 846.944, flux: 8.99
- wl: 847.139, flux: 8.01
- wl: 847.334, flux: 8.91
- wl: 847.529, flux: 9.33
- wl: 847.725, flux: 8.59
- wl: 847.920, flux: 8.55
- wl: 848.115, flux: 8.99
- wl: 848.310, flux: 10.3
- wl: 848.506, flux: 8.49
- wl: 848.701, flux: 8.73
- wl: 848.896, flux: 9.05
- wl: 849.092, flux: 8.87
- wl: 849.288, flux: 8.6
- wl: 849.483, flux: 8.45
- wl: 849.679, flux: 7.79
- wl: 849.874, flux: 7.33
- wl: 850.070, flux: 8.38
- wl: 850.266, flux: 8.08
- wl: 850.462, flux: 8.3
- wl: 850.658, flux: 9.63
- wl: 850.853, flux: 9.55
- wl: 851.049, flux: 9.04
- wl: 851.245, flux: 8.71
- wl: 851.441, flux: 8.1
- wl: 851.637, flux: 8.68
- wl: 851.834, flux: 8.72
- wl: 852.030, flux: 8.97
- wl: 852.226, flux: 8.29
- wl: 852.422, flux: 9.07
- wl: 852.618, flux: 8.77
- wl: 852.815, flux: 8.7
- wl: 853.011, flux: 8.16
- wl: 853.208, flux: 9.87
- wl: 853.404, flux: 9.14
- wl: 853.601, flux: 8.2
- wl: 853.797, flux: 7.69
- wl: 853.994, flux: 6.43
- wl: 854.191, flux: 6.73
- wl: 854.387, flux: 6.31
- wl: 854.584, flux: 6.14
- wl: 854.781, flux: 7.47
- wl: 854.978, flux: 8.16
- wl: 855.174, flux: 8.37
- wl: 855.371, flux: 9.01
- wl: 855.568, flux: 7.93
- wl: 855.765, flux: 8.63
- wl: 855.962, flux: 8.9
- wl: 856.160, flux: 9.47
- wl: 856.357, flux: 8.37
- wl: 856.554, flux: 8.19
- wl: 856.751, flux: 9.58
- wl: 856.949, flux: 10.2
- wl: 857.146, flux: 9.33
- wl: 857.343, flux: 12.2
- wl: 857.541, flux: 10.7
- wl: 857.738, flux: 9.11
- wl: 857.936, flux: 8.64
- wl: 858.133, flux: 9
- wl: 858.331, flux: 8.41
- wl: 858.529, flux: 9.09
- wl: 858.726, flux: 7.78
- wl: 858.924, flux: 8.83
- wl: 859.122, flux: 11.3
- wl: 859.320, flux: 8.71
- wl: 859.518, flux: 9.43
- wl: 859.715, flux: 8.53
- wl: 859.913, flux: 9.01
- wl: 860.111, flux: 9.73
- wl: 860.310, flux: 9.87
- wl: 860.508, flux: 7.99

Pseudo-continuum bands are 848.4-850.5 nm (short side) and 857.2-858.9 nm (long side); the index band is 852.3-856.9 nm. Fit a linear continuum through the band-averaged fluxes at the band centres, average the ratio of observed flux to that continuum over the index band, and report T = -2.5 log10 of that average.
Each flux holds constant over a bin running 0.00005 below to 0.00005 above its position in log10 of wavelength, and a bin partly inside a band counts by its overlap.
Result 0.09 mag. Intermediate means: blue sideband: 8.38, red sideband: 9.34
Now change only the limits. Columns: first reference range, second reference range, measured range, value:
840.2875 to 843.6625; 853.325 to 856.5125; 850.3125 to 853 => -0.07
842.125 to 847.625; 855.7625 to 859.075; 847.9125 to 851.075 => 0.04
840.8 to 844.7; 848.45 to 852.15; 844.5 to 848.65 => -0.01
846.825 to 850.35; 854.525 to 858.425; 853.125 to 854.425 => 0.13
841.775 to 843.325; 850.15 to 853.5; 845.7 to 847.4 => 0.01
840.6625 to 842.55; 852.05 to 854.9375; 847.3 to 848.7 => -0.06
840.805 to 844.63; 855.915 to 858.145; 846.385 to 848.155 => 0.06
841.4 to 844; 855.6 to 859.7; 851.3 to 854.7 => 0.13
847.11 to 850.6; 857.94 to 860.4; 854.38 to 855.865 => 0.14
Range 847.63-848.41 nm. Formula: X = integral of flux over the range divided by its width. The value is 9.11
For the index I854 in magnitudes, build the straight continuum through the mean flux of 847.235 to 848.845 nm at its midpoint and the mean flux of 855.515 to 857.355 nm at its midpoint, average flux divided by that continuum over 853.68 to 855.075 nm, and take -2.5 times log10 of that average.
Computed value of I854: 0.29 mag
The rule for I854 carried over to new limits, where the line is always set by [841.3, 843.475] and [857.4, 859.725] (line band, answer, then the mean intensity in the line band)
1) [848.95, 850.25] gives 0.11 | 8.25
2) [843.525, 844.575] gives -0.01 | 9.16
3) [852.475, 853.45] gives 0.03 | 8.92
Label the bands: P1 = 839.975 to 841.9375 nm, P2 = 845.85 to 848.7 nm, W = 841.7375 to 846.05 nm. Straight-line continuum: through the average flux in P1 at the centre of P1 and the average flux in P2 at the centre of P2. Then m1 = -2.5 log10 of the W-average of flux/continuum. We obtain 0.02 mag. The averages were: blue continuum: 9.47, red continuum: 8.89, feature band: 8.99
